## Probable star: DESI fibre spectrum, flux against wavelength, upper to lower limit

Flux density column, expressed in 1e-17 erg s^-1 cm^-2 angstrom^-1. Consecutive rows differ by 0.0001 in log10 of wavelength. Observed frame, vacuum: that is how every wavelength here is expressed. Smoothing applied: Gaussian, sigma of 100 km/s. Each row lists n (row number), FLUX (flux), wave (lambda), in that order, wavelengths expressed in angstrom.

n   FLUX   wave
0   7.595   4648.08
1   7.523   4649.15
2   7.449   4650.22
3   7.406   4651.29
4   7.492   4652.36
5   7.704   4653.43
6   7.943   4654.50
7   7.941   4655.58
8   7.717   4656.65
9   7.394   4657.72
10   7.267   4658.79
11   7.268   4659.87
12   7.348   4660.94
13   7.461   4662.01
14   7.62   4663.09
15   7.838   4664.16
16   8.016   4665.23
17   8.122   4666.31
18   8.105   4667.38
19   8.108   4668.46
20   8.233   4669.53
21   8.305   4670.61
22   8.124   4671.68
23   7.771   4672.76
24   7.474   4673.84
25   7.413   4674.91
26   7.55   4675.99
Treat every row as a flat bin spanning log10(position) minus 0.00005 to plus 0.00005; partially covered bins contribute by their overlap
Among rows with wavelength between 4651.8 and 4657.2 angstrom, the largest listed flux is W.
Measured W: 7.943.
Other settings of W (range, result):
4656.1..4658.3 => 7.717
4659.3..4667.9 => 8.122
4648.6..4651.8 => 7.523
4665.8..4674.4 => 8.305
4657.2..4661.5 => 7.394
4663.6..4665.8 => 8.016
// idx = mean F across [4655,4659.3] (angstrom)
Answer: 7.58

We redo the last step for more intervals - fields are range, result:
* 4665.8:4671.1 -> 8.17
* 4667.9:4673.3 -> 8.1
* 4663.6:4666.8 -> 7.99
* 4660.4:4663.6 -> 7.47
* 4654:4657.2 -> 7.85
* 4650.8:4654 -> 7.55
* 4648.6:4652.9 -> 7.48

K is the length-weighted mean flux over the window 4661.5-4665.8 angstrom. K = 7.73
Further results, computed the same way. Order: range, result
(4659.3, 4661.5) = 7.31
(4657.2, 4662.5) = 7.35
